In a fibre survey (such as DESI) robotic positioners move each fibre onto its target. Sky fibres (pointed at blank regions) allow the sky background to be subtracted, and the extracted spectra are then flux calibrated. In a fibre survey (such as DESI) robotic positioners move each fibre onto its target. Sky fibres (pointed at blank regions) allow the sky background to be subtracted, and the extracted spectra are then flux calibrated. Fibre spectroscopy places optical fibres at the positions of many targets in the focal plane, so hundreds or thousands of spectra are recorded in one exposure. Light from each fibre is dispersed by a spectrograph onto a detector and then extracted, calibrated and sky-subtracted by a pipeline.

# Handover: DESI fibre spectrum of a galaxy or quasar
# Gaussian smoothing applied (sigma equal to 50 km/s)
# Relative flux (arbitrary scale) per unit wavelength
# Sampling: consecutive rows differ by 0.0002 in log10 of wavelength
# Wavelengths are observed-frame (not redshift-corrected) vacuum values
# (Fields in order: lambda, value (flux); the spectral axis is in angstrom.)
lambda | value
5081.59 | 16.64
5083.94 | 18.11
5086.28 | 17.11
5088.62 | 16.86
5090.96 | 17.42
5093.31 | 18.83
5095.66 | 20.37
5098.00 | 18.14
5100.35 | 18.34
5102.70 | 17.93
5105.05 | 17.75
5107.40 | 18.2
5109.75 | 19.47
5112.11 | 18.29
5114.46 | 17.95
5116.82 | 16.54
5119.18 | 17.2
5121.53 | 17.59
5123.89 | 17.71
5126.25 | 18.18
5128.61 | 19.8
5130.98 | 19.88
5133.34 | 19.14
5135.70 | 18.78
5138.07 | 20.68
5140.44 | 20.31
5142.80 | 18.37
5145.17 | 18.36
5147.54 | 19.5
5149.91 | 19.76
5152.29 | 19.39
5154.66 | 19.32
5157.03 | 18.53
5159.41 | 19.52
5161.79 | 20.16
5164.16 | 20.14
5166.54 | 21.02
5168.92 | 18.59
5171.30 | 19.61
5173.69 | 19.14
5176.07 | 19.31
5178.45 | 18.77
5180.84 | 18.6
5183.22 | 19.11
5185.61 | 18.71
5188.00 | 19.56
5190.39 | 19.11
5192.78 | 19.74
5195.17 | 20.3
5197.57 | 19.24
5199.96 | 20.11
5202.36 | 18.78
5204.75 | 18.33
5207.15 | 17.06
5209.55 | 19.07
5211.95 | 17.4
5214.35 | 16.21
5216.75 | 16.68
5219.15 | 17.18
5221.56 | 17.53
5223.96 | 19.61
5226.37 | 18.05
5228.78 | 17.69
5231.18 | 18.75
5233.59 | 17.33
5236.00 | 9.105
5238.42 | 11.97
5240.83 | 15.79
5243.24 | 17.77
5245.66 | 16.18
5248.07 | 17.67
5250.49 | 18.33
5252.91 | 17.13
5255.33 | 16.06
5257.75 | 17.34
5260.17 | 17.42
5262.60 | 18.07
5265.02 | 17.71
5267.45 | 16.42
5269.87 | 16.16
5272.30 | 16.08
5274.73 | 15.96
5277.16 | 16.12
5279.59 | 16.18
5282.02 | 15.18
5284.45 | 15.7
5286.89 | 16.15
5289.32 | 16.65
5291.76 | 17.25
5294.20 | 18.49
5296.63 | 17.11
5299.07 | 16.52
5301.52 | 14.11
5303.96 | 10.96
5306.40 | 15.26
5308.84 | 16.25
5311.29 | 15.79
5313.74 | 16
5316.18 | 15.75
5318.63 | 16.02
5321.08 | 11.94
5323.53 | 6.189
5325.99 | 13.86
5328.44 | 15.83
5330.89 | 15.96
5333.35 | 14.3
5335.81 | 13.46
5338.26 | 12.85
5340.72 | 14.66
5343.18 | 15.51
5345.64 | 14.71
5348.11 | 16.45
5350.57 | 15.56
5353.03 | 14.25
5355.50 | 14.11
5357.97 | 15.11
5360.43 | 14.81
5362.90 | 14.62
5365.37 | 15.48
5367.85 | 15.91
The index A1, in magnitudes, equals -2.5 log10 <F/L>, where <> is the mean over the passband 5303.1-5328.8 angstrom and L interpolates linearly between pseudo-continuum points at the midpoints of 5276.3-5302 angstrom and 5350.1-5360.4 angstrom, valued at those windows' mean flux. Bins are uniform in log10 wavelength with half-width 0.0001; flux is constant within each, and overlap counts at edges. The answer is 0.13 mag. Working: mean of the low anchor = 16.4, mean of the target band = 14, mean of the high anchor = 14.7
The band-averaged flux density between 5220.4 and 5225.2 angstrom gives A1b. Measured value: 18.6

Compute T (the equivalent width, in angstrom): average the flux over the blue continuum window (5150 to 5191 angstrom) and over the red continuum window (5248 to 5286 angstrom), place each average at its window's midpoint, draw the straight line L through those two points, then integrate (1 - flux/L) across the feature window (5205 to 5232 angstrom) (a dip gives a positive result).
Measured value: 0.4 angstrom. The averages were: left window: 19.3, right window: 16.7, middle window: 17.8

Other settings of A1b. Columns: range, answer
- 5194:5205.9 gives 19.4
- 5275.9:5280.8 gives 16.1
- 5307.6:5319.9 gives 15.9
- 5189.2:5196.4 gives 19.7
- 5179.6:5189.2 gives 19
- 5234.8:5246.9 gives 14.2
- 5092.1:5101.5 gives 18.9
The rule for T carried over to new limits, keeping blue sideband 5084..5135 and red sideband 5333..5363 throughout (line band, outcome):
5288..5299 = -1.3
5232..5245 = 1.4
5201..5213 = -1.0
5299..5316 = 0.4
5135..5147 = -1.1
